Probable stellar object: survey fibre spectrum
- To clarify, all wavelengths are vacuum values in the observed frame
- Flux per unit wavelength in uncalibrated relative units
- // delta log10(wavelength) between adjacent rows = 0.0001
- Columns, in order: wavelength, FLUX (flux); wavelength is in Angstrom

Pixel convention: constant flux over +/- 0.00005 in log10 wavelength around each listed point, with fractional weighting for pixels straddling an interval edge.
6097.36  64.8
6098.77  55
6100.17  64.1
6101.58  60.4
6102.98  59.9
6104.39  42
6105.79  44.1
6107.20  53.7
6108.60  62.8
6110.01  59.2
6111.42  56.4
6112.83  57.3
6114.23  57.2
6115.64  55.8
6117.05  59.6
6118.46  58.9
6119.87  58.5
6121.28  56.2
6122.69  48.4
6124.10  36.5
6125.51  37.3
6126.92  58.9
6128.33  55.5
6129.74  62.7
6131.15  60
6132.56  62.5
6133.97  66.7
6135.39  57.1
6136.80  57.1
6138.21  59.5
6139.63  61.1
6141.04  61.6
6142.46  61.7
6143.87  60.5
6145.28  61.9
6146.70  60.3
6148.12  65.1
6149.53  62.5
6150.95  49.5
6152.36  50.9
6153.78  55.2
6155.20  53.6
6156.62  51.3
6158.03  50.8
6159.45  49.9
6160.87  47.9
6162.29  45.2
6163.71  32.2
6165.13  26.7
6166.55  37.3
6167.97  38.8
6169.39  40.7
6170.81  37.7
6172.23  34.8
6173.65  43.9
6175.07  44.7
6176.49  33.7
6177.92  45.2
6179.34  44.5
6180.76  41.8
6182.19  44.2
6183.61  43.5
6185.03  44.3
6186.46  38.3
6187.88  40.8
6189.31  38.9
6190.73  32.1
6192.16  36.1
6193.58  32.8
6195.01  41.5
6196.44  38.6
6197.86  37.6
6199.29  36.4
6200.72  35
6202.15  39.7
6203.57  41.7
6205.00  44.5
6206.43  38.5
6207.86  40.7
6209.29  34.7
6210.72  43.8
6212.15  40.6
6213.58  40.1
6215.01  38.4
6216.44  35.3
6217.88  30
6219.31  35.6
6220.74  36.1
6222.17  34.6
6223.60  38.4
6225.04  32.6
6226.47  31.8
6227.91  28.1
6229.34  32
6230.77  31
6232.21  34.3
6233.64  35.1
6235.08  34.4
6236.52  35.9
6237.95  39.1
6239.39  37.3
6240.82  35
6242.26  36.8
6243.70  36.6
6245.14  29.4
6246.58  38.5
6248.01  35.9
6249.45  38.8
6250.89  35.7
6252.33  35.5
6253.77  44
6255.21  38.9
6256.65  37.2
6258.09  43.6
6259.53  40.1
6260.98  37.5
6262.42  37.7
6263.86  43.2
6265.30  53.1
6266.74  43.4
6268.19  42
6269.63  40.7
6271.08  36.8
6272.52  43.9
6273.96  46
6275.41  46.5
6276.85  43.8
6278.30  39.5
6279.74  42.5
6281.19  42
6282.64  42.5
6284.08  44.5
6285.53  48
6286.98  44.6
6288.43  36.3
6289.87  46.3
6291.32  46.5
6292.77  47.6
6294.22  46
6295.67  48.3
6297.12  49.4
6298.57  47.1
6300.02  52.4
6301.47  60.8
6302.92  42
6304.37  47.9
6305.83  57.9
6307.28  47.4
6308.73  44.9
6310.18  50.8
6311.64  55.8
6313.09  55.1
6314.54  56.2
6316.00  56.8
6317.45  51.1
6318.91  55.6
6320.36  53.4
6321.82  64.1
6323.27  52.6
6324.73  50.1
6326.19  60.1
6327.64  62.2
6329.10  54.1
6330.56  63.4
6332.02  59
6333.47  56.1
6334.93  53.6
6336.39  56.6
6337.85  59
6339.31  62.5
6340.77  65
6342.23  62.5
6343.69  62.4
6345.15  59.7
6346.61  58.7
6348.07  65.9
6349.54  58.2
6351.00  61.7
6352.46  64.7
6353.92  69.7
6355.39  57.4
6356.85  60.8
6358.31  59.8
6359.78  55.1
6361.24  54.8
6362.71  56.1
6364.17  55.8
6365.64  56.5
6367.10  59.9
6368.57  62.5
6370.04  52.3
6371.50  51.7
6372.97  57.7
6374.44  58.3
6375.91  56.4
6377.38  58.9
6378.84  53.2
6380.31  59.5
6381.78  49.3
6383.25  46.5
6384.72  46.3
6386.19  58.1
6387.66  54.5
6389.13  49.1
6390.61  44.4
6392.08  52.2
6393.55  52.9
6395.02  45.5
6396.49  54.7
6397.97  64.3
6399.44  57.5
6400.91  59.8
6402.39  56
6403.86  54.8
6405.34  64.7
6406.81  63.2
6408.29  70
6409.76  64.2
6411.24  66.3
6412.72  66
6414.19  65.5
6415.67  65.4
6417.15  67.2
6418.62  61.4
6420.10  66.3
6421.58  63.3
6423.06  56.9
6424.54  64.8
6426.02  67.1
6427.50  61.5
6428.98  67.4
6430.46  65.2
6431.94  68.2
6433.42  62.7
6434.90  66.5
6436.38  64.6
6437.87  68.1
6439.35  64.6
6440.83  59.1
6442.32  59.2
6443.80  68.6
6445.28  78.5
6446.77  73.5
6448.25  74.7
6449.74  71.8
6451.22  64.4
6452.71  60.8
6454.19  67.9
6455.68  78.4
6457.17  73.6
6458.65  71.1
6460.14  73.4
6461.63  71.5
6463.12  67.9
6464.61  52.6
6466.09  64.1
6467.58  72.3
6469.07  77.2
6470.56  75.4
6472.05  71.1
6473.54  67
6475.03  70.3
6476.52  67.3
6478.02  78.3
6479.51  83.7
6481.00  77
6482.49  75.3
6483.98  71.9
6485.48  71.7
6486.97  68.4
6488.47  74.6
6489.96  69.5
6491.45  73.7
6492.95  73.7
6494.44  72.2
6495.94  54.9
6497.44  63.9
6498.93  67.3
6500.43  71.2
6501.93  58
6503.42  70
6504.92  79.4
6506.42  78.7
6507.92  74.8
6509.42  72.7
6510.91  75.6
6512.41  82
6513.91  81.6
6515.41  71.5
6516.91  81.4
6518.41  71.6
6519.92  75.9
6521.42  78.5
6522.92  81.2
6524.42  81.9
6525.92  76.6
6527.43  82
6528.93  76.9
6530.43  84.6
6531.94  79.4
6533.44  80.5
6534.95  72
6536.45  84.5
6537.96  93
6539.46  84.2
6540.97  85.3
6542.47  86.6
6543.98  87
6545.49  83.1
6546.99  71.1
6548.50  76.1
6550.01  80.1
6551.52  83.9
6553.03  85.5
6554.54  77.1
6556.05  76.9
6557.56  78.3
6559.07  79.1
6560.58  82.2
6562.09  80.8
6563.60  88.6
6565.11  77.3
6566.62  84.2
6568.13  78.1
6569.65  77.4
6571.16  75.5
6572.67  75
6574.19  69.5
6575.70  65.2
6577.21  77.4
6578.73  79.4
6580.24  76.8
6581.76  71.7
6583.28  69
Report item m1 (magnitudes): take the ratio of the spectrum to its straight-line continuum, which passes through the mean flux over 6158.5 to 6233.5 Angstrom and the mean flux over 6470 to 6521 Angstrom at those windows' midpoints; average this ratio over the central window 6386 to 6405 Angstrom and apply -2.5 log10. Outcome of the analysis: 0.13 mag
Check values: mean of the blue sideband 38.2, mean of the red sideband 72.7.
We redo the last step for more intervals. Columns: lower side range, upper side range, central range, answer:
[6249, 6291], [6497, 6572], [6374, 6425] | 0.03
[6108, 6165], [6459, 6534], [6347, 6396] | 0.20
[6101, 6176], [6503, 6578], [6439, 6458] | 0.06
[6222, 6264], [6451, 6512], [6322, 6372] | -0.15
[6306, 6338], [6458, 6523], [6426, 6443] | 0.04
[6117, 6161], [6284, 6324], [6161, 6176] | 0.39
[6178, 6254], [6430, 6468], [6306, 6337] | -0.08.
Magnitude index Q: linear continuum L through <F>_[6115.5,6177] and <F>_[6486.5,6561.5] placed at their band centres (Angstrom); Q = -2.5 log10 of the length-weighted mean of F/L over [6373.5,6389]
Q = 0.24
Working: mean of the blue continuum 51.6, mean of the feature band 54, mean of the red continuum 77.1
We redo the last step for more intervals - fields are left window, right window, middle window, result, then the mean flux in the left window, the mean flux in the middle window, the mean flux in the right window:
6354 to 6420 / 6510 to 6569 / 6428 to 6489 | -0.02 mag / 57.6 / 69.7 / 80.4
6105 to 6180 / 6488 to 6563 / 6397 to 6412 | 0.12 mag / 51.9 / 61.9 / 77.3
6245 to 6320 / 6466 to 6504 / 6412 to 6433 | -0.03 mag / 45.1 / 64.7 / 70.9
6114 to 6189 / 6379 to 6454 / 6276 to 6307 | 0.21 mag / 50.3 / 46.5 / 61.5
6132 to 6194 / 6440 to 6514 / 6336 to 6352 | 0.00 mag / 47.8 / 61.3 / 70.9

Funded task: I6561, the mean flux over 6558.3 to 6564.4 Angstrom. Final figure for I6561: 82.7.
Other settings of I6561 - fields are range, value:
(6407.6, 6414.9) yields 66.4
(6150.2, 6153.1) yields 50.4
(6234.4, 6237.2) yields 35.1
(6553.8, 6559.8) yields 77.8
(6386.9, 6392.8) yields 50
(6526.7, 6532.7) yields 80.8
